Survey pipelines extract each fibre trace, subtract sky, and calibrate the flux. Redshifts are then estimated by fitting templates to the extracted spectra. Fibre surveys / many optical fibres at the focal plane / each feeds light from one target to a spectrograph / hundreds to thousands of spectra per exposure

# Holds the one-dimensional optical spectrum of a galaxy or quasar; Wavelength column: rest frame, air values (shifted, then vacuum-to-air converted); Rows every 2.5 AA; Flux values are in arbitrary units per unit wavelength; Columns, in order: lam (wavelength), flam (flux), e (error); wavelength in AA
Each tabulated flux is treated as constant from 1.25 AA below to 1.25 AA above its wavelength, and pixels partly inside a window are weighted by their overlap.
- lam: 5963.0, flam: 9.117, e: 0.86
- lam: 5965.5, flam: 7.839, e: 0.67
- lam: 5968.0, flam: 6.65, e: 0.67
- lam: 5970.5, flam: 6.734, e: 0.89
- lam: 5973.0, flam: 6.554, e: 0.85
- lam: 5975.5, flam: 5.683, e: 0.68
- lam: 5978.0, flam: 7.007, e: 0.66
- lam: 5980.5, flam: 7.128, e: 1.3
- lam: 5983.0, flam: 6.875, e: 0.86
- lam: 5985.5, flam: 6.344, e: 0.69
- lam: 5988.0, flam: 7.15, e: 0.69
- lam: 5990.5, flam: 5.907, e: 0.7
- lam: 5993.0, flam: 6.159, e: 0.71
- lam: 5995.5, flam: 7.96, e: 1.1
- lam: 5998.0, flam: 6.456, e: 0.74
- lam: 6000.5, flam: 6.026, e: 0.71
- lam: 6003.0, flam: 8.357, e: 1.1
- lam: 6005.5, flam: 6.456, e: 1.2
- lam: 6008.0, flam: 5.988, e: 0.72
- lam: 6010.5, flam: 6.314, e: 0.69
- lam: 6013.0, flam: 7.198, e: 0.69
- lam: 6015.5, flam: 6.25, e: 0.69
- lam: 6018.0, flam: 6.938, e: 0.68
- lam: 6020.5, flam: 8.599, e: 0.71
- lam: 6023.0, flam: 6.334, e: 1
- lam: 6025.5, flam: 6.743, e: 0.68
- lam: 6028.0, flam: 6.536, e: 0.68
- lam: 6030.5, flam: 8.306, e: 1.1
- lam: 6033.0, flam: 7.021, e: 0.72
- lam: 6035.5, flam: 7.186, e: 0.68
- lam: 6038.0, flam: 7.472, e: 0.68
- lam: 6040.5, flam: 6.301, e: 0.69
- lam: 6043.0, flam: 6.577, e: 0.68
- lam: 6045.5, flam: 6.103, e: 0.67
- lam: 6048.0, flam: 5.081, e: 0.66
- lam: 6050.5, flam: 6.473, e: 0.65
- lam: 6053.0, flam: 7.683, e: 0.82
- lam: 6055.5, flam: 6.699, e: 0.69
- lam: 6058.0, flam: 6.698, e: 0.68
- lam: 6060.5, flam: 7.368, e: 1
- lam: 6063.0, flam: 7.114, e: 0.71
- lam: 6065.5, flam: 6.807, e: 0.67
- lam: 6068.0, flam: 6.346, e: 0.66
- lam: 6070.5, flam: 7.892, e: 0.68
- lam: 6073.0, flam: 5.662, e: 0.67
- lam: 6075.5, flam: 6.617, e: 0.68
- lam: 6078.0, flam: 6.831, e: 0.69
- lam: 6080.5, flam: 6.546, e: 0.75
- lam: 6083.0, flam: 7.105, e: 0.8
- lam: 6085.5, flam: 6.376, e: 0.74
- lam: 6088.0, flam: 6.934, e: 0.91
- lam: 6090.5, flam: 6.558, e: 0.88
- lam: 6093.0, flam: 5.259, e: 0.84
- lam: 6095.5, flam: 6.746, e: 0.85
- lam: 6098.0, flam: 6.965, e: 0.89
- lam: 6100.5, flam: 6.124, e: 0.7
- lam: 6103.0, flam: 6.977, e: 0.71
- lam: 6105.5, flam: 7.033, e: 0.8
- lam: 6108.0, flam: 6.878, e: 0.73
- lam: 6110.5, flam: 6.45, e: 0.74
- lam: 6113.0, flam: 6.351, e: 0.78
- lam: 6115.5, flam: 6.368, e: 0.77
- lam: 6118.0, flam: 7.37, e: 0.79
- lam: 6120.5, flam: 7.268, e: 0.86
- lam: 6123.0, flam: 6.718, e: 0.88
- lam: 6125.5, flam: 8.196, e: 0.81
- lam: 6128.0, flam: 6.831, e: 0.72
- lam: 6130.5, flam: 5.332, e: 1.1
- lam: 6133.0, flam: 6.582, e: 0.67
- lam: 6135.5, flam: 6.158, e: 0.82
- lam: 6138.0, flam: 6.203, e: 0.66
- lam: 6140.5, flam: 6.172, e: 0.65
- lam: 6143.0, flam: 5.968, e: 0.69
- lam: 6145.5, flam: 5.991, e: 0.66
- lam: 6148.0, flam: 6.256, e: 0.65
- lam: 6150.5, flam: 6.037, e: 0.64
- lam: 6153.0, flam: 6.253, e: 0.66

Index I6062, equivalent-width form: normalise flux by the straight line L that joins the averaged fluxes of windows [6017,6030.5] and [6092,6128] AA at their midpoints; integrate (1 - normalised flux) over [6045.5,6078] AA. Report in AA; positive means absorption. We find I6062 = 1.4 AA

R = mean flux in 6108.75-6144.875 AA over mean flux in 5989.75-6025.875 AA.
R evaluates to 0.97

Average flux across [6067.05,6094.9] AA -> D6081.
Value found 6.56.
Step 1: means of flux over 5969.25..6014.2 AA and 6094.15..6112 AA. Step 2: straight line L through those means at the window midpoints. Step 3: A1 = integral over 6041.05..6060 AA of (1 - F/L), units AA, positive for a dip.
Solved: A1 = 0.6 AA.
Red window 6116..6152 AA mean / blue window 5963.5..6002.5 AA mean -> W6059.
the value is 1.0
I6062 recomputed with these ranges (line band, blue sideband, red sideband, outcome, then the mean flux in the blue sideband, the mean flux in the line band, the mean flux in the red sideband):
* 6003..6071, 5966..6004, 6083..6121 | -1.51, 6.74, 6.85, 6.65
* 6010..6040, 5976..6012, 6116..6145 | -1.77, 6.7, 7.07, 6.6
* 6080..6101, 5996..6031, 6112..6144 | 0.50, 6.89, 6.53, 6.58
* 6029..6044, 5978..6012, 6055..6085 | -0.85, 6.72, 7.14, 6.8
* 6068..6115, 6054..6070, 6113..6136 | 1.49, 6.9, 6.62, 6.76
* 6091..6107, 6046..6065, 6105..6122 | 0.61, 6.71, 6.52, 6.81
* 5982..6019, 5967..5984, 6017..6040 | 1.22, 6.66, 6.69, 7.21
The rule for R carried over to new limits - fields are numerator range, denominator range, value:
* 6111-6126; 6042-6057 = 1.08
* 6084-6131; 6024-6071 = 0.98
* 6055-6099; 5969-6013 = 1.00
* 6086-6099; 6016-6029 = 0.93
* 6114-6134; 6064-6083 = 1.02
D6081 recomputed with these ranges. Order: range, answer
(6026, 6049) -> 6.75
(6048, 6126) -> 6.75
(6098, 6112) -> 6.71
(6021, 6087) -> 6.79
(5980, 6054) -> 6.79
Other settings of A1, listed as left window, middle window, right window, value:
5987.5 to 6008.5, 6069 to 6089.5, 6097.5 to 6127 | 0.3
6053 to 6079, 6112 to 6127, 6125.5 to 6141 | -1.4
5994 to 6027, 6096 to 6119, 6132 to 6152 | -1.3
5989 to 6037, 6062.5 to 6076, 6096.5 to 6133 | 0.2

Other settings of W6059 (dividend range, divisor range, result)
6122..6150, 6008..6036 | 0.91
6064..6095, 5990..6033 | 0.96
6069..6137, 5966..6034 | 0.98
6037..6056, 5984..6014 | 0.98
